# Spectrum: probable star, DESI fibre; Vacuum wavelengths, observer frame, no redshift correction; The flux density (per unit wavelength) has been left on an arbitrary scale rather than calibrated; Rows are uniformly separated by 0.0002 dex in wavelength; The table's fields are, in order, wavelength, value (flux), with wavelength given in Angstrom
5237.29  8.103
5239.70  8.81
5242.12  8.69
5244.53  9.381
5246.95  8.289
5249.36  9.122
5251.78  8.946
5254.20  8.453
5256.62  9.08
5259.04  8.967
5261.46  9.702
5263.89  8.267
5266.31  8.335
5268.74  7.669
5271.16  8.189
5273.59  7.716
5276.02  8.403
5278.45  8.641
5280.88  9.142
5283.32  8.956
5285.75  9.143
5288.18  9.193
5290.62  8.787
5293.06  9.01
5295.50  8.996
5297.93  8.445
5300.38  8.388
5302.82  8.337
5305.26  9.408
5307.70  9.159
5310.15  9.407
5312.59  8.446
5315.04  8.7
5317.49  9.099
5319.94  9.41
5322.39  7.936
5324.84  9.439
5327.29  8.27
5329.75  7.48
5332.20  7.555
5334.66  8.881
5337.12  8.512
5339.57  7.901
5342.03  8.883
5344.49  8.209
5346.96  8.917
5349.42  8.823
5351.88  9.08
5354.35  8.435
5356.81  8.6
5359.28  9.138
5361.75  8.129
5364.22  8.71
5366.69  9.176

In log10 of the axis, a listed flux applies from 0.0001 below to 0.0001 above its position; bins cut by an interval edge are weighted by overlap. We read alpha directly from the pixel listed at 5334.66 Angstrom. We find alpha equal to 8.881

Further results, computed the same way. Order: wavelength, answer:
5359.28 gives 9.138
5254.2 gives 8.453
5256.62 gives 9.08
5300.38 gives 8.388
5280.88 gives 9.142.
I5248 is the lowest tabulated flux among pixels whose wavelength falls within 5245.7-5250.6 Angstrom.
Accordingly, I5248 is 8.289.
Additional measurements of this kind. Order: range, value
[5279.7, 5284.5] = 8.956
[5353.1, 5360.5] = 8.435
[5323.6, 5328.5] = 8.27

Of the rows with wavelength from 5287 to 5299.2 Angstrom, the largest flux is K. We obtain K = 9.193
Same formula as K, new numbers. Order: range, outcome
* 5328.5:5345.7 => 8.883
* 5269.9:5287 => 9.143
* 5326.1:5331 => 8.27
